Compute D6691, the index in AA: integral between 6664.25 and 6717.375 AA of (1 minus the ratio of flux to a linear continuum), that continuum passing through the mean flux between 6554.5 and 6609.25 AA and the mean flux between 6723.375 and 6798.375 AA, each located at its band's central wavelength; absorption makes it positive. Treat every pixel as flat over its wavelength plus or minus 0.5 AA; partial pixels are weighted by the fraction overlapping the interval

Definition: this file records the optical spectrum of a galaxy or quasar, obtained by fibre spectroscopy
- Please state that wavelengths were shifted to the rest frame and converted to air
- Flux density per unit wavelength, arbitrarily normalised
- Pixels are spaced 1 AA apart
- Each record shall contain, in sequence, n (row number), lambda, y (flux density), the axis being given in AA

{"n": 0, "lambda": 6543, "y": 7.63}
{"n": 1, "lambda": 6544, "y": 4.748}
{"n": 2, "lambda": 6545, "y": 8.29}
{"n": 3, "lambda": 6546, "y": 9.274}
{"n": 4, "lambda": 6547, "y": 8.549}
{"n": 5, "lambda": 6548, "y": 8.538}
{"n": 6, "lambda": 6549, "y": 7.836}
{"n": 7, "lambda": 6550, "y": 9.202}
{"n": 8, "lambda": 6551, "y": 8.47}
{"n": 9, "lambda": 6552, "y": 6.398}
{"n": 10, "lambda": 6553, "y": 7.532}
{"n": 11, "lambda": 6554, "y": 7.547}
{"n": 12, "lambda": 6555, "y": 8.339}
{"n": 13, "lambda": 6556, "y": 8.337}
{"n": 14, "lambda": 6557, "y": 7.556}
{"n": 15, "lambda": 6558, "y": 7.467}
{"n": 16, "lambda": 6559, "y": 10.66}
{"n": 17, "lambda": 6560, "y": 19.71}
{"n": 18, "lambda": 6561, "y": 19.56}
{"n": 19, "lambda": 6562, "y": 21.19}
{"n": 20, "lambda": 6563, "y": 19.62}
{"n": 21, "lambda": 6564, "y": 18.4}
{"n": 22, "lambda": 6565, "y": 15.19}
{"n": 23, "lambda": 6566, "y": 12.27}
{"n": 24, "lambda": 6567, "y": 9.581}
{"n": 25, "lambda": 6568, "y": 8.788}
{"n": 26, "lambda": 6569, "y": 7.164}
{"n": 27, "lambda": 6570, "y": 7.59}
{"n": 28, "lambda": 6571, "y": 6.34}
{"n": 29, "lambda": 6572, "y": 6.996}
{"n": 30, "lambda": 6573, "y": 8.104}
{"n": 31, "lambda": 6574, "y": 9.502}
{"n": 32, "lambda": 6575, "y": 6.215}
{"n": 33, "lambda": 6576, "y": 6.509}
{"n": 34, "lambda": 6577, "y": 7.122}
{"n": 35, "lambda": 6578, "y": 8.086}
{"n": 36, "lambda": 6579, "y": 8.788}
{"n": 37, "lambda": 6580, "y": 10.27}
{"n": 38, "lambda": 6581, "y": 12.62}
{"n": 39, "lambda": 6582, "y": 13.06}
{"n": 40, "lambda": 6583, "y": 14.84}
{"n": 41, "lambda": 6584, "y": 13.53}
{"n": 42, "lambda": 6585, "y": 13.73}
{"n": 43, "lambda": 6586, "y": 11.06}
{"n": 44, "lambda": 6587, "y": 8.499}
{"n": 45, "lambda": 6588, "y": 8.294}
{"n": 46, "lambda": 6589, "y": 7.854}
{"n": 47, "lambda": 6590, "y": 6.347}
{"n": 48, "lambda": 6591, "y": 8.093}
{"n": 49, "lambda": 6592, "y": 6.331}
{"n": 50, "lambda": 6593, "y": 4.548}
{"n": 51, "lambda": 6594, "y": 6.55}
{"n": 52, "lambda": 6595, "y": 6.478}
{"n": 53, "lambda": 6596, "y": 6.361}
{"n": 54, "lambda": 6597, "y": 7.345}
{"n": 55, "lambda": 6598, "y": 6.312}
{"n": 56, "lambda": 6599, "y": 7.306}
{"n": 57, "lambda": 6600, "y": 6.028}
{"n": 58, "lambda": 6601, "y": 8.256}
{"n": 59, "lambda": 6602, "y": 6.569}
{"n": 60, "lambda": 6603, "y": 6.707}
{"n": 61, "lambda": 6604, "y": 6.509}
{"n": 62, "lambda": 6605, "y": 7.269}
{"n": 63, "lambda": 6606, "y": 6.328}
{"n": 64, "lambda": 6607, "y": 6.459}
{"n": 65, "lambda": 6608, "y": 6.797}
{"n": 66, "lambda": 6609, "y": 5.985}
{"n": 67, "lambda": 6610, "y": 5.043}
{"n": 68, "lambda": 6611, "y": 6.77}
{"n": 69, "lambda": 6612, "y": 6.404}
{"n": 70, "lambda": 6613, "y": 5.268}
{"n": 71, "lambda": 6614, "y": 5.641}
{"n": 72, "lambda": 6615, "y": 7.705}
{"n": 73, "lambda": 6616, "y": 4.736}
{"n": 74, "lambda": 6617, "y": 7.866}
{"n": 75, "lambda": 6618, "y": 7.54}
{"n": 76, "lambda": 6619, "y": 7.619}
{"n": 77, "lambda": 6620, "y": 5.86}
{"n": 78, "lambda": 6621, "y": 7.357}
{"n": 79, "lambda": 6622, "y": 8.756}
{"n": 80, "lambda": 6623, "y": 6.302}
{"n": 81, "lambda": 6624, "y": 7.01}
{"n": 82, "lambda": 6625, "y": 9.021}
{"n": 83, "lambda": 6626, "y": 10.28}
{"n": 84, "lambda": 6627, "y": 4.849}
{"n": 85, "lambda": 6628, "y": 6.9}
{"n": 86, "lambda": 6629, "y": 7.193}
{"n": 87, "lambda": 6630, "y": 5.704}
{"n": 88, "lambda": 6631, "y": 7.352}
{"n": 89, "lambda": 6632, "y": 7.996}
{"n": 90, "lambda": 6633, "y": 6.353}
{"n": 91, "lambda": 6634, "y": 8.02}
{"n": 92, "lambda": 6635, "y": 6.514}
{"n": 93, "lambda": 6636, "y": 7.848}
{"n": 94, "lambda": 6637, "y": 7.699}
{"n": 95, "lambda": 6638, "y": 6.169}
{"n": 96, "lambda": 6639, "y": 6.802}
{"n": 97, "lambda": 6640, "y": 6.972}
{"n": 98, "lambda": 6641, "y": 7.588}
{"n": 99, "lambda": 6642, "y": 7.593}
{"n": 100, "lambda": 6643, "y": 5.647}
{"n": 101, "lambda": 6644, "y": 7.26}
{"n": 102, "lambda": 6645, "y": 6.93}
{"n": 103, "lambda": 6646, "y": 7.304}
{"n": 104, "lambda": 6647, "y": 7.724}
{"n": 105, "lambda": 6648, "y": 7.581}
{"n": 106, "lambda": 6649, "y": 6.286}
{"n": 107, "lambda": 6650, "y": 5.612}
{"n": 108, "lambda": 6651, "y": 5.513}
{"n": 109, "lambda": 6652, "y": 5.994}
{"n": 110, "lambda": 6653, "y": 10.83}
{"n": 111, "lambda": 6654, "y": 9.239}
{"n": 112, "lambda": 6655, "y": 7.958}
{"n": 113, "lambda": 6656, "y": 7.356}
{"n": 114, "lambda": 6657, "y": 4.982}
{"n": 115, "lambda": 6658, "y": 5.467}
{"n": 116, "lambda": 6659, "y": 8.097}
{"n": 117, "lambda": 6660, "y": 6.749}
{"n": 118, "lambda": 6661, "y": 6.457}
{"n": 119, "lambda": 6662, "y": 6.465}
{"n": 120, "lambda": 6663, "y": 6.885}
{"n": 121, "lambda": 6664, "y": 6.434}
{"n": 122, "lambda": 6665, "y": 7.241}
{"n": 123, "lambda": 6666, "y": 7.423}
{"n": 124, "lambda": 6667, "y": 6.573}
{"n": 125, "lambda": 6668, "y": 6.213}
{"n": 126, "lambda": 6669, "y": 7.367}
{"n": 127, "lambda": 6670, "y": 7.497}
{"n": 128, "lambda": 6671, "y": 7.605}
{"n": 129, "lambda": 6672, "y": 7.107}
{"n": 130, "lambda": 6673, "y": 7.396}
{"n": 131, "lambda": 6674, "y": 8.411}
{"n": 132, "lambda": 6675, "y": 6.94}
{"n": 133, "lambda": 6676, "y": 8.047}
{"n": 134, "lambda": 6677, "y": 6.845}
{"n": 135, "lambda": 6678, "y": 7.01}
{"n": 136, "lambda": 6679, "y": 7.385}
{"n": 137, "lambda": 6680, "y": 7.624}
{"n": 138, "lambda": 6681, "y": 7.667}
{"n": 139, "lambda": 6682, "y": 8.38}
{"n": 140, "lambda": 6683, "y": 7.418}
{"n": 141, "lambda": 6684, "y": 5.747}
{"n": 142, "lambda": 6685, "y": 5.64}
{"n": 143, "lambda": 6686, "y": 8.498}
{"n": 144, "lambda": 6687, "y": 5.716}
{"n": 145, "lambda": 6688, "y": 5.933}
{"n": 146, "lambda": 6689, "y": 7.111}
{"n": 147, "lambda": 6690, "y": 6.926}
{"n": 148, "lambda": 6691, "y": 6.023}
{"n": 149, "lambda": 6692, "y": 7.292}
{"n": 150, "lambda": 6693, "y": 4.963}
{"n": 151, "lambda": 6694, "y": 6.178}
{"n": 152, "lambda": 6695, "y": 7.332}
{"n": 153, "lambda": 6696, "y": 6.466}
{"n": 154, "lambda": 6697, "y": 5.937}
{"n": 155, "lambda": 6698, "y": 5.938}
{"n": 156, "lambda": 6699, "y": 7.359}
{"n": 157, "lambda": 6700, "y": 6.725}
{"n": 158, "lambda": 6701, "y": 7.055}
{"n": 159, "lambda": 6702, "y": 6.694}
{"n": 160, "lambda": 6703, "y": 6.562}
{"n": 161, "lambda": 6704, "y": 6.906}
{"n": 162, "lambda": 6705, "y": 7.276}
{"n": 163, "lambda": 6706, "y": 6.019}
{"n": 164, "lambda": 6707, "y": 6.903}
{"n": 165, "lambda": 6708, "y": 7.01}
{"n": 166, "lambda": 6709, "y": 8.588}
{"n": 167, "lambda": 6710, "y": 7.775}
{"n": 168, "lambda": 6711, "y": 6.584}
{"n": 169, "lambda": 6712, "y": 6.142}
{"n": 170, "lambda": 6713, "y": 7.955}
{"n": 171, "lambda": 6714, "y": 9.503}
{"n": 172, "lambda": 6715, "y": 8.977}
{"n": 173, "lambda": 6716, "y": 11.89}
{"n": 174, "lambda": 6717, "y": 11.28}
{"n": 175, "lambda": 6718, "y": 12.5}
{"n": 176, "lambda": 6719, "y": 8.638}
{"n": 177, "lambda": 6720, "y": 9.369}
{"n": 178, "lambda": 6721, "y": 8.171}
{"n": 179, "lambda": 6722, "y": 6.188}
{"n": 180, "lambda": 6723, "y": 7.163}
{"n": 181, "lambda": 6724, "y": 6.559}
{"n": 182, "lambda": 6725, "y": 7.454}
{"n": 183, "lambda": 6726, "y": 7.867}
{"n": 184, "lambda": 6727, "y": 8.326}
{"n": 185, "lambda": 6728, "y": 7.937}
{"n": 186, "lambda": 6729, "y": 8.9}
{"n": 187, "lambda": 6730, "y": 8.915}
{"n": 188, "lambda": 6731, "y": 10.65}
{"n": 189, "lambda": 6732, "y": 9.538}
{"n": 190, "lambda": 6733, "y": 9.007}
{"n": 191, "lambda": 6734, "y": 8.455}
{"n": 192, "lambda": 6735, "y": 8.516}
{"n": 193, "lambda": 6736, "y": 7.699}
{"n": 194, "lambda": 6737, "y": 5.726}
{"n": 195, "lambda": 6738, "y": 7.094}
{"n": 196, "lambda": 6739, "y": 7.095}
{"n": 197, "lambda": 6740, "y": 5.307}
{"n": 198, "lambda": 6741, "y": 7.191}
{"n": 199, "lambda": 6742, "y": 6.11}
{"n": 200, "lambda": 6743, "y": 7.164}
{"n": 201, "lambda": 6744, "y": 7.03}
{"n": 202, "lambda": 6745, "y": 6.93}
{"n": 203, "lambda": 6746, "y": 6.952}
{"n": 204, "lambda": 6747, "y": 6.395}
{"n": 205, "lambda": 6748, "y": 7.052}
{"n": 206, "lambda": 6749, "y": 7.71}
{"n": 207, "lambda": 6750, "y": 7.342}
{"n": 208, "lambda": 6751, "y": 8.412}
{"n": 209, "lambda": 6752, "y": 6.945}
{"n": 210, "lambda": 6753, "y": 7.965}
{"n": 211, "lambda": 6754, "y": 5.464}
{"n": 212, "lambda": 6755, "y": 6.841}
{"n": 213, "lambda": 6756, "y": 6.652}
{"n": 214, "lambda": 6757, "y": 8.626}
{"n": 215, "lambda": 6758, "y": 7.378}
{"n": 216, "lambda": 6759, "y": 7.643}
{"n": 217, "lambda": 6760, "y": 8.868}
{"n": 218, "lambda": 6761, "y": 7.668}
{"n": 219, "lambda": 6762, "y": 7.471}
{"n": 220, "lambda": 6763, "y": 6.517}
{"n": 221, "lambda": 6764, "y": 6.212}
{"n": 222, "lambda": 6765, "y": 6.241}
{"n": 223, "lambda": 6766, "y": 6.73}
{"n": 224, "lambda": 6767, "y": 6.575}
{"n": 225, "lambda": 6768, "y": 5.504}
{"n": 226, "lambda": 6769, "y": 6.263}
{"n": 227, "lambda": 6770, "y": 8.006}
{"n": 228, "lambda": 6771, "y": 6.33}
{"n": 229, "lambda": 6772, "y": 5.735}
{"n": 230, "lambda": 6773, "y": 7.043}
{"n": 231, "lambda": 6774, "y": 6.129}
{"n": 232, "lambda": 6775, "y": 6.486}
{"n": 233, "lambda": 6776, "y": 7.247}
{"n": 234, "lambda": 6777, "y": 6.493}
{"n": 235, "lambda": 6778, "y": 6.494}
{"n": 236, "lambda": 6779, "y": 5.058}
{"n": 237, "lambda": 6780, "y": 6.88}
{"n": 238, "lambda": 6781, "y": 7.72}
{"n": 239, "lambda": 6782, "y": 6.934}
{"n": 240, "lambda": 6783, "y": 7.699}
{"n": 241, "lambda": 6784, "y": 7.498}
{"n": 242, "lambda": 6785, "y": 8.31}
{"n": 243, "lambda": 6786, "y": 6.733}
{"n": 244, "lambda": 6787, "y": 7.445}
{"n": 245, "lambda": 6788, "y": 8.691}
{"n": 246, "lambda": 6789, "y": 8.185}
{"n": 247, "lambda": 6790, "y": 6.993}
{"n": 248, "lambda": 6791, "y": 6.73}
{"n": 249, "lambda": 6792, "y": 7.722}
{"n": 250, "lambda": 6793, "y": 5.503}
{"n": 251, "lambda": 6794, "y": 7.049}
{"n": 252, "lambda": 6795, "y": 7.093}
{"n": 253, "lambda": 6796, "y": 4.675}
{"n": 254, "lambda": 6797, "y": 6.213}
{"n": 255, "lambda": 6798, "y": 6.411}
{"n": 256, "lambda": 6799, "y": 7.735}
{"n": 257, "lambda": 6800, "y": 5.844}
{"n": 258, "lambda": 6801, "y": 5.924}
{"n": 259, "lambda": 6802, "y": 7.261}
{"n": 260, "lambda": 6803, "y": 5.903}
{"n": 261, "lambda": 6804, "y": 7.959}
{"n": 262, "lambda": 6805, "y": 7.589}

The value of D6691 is 5.40 AA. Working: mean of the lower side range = 9.39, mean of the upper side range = 7.18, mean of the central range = 7.21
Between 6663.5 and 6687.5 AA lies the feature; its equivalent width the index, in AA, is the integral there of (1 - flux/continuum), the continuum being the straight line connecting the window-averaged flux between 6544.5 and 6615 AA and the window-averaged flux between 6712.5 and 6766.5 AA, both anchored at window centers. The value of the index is 3.2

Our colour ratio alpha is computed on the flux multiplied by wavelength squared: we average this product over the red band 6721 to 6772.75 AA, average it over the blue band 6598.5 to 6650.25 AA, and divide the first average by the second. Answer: 1.1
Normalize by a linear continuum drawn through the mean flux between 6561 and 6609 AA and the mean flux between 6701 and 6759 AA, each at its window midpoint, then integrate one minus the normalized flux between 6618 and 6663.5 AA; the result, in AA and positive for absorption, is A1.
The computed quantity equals 7.9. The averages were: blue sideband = 9.18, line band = 7.12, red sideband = 7.74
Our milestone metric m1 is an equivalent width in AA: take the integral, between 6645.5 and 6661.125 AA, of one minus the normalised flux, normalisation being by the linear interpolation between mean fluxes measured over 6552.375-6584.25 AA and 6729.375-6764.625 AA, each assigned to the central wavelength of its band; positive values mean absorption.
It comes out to 3.6 AA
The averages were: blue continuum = 10.9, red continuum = 7.44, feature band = 7.09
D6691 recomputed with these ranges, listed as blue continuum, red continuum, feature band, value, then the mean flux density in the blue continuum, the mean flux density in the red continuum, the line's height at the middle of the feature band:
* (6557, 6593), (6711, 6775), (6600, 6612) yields 4.22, 10.7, 7.6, 10.1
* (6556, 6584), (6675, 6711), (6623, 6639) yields 3.27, 11.2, 6.88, 9.07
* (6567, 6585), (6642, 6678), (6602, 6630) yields 4.84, 9.29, 7.08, 8.23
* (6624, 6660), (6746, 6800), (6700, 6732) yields -4.89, 7.15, 6.97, 7.05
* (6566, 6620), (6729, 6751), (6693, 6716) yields 1.44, 7.79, 7.57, 7.62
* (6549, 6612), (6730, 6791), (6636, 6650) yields 2.36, 9.1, 7.19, 8.44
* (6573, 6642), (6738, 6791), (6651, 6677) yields 0.67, 7.59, 7.01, 7.38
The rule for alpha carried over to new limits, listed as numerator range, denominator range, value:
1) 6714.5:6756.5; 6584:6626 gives 1.14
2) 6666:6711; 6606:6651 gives 1.03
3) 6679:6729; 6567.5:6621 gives 1.00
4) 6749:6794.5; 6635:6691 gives 1.03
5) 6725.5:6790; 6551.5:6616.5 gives 0.86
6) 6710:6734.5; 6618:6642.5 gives 1.23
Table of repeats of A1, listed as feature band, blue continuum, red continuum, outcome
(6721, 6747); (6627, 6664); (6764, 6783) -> -3.4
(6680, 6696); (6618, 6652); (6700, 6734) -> 2.1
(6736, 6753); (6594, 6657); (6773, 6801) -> -0.2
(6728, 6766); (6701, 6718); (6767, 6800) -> -0.2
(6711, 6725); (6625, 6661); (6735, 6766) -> -3.1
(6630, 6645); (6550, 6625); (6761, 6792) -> 2.1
